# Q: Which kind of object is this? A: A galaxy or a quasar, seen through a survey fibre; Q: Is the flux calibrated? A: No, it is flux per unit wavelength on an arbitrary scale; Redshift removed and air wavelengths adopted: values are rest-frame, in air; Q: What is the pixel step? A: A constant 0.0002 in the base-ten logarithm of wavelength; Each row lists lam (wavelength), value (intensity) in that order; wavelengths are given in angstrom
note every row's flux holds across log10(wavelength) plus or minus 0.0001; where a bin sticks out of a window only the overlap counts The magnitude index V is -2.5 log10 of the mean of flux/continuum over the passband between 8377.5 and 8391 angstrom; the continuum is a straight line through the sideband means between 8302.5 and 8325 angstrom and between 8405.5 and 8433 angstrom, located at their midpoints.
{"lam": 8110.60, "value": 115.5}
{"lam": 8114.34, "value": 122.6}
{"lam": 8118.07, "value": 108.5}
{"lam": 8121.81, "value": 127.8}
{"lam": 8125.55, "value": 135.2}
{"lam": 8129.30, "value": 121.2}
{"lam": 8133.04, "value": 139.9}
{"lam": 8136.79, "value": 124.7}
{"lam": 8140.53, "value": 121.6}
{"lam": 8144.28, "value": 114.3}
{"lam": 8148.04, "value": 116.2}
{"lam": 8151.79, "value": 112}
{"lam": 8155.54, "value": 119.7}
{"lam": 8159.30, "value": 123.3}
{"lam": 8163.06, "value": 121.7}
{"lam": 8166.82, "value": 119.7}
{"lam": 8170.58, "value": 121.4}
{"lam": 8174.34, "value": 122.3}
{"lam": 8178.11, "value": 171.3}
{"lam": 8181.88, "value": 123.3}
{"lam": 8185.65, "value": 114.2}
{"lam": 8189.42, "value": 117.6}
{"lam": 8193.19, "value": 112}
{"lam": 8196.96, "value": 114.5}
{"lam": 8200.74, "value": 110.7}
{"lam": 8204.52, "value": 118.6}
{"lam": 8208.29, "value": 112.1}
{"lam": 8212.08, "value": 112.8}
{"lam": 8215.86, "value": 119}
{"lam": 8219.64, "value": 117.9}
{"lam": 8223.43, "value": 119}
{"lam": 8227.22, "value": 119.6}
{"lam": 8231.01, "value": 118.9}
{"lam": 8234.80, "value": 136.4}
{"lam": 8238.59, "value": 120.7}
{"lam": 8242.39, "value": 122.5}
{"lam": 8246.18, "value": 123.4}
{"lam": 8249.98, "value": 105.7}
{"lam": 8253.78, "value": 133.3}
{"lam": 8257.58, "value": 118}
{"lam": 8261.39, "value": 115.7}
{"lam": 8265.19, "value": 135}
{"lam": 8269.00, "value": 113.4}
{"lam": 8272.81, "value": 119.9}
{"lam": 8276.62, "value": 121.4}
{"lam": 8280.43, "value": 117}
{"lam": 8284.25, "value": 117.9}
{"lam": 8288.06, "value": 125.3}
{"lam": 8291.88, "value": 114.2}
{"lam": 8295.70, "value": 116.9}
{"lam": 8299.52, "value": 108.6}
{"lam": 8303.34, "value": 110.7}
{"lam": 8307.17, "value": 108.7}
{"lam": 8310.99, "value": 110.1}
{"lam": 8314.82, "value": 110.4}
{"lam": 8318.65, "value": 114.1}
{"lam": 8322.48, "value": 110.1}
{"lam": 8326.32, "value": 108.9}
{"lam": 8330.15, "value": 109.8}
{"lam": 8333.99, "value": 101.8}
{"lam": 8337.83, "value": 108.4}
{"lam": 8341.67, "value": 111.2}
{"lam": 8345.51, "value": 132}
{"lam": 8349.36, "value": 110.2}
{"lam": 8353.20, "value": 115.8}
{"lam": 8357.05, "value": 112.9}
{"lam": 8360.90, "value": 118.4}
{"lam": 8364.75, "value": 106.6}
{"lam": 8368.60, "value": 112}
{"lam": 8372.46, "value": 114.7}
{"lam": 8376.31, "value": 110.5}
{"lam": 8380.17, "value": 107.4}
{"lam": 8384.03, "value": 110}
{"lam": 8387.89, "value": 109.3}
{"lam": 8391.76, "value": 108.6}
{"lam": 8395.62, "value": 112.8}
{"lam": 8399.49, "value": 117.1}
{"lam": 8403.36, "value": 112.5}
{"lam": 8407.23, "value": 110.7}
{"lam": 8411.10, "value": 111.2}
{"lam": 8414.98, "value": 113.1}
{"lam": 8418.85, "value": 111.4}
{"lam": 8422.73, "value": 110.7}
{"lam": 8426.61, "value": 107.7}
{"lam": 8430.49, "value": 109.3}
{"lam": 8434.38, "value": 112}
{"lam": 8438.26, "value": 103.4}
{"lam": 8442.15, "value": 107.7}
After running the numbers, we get 0.02 mag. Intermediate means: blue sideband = 111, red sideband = 111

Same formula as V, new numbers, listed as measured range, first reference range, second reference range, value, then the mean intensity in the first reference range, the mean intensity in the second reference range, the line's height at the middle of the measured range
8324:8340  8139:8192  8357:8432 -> 0.069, 123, 111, 114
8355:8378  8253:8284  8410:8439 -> 0.015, 121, 110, 114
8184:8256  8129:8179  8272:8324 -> 0.012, 124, 115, 120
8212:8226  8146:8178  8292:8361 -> 0.008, 122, 112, 119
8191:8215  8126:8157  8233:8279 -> 0.076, 122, 122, 122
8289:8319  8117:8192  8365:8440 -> 0.037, 124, 111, 116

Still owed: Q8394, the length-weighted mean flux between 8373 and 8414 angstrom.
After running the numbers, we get 111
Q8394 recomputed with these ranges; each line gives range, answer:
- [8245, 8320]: 117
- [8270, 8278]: 120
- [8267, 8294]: 118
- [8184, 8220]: 115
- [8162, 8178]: 127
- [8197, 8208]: 114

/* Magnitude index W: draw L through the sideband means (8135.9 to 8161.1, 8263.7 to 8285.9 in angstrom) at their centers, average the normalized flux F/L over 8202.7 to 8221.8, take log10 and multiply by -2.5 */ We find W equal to 0.03 mag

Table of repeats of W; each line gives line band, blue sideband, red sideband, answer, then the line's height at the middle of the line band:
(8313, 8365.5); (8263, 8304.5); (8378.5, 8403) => 0.02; 115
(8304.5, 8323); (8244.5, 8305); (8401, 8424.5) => 0.06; 117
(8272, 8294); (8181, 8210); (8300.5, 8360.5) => -0.06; 113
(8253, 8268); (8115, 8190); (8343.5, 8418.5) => -0.05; 119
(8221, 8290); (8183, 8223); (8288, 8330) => -0.07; 114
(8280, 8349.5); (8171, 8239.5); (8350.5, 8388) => 0.02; 115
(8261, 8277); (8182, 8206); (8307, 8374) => -0.07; 114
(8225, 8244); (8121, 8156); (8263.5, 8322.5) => -0.04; 119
